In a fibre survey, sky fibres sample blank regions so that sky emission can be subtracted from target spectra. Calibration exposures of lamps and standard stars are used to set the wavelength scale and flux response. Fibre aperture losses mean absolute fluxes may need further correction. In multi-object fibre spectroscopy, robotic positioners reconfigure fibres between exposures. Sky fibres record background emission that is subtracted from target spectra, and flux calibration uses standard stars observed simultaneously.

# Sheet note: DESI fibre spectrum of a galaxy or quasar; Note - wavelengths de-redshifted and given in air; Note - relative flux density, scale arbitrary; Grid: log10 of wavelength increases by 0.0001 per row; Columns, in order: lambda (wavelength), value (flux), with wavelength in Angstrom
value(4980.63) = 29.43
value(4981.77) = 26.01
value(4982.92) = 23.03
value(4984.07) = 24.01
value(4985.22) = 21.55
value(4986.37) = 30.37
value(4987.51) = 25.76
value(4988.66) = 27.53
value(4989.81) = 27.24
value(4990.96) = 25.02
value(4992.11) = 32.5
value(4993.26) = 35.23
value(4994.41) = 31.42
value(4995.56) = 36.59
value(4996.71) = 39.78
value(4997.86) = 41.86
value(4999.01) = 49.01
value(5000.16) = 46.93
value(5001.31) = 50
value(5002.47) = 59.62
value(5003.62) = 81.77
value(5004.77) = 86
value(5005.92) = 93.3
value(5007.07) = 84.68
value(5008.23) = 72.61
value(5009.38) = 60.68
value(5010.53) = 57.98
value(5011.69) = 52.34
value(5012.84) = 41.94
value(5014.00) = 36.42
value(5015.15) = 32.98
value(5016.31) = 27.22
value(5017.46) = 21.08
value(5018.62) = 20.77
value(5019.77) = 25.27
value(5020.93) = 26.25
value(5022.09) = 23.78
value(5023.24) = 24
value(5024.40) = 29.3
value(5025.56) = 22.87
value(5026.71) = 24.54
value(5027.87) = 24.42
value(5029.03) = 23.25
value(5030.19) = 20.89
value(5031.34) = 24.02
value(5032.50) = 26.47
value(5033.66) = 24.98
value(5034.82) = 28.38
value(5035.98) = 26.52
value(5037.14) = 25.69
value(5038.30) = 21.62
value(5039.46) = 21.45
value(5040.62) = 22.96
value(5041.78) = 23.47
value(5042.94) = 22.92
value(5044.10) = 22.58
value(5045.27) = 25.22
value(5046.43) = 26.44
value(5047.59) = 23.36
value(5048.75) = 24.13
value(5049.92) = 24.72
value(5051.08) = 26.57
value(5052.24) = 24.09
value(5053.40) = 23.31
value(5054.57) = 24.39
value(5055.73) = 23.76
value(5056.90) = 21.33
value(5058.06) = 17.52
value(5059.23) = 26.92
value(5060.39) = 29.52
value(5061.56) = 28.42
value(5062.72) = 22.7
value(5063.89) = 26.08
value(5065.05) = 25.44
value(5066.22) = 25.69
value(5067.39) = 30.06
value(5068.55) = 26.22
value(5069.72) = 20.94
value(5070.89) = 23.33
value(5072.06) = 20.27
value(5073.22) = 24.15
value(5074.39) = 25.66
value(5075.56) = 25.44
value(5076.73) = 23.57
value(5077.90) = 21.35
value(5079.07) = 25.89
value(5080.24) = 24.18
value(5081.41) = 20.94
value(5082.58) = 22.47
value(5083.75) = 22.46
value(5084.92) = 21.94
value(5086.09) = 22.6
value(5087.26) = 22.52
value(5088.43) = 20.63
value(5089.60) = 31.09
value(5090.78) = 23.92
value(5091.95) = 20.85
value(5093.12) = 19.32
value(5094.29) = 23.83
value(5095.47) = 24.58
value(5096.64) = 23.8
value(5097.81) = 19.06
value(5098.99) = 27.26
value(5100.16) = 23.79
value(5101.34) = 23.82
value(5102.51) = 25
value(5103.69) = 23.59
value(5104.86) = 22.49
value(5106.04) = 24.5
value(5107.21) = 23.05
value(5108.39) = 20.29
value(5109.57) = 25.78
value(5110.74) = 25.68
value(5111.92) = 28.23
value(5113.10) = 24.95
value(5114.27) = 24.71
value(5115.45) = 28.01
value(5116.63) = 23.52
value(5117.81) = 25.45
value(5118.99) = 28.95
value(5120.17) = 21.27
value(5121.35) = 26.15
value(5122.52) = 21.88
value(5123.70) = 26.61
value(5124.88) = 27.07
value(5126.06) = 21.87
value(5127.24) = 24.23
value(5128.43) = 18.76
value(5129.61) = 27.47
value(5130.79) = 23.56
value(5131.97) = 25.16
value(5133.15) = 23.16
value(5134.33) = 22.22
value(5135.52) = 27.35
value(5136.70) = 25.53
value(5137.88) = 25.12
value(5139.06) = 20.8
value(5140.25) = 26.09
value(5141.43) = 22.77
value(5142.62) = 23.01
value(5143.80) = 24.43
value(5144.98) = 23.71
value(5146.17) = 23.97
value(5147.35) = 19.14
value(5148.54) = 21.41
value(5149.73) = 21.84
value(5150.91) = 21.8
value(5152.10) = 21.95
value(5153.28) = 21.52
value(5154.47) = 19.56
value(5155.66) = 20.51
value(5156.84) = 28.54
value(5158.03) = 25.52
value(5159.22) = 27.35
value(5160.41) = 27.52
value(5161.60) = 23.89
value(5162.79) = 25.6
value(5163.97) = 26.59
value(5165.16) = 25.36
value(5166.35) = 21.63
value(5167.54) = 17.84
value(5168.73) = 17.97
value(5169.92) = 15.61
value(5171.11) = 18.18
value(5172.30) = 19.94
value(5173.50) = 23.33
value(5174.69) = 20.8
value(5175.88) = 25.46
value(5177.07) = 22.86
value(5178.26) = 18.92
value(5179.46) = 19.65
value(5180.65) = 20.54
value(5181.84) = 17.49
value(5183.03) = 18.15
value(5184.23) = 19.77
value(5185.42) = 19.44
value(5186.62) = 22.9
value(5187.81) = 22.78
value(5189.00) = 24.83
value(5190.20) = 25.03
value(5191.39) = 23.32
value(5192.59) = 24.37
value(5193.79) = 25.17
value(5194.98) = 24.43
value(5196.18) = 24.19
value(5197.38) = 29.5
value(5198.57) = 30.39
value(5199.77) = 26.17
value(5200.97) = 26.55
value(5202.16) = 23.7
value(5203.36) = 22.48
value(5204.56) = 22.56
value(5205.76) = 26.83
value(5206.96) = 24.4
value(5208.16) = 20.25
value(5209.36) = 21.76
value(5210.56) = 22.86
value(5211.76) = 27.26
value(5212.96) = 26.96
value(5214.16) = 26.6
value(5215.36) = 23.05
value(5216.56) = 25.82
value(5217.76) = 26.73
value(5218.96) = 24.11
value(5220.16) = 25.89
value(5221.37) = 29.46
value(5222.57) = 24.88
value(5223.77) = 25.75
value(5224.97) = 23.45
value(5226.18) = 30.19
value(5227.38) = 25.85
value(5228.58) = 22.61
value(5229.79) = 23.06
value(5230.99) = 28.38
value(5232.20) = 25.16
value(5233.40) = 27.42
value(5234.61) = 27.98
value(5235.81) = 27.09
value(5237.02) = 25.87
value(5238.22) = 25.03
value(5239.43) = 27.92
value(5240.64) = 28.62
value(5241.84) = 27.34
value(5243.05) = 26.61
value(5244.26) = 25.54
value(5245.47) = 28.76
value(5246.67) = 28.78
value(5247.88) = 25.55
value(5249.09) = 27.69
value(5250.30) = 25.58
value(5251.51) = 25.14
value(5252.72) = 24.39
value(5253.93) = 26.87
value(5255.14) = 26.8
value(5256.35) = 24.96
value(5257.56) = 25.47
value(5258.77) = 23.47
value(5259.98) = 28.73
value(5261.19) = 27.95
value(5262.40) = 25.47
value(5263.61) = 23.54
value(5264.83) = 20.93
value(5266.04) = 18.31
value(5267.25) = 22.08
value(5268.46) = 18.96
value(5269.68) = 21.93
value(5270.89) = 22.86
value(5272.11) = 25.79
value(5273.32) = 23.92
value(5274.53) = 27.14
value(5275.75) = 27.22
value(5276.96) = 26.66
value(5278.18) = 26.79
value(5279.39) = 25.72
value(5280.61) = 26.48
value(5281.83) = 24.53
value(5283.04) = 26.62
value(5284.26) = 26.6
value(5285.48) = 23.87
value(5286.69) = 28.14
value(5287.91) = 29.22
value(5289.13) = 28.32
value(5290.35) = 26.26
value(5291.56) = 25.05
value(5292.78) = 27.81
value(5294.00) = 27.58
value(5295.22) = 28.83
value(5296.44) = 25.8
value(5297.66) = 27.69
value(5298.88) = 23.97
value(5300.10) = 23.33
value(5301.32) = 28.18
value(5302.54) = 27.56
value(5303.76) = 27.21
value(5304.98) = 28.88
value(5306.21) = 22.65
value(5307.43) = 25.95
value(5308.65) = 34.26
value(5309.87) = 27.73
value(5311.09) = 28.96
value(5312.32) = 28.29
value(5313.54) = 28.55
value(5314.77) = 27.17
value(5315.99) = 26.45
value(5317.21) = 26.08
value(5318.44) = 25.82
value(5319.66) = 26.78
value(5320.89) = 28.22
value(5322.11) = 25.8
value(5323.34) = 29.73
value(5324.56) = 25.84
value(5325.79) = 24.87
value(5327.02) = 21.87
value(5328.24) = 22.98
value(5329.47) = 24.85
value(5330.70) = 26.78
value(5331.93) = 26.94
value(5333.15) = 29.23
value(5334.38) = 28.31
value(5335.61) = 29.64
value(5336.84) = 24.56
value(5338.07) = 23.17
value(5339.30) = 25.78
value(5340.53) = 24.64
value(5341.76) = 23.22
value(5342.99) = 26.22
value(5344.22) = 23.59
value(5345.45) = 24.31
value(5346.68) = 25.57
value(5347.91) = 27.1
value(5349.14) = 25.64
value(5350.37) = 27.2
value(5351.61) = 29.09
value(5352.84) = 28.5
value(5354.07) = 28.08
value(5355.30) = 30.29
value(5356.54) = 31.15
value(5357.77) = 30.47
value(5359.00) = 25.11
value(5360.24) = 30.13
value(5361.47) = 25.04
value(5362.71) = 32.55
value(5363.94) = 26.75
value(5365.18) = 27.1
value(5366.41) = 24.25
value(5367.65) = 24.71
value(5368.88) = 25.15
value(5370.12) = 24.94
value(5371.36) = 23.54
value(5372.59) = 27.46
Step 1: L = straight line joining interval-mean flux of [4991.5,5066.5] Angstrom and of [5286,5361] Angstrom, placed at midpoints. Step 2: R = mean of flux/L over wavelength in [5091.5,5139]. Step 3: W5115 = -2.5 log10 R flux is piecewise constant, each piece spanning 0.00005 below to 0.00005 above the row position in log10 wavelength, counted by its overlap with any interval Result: 0.30 mag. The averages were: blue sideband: 33.8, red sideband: 26.9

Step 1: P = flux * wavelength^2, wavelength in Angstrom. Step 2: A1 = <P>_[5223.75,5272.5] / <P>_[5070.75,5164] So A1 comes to 1.12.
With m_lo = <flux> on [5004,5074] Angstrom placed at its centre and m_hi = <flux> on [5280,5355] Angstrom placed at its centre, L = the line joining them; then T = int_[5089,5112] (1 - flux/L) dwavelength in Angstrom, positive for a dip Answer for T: 4.6 Angstrom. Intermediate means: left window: 30.7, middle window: 23.9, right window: 26.6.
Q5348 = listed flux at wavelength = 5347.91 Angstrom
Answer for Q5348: 27.1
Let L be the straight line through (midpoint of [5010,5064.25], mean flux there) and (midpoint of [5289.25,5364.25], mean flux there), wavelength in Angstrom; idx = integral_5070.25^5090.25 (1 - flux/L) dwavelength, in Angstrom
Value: 2.3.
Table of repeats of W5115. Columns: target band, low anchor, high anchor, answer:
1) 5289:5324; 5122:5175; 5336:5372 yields -0.061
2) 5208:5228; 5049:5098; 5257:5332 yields -0.009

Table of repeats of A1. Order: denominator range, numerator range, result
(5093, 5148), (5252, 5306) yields 1.13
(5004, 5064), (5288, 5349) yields 0.93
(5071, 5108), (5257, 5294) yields 1.16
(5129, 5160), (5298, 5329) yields 1.21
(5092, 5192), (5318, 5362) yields 1.24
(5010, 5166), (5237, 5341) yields 1.14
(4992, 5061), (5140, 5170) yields 0.70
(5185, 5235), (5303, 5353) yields 1.10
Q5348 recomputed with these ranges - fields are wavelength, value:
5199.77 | 26.17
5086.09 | 22.6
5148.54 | 21.41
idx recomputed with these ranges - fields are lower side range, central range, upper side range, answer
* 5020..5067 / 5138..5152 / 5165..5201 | 0.1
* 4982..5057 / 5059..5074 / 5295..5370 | 3.4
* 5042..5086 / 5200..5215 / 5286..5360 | 0.7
